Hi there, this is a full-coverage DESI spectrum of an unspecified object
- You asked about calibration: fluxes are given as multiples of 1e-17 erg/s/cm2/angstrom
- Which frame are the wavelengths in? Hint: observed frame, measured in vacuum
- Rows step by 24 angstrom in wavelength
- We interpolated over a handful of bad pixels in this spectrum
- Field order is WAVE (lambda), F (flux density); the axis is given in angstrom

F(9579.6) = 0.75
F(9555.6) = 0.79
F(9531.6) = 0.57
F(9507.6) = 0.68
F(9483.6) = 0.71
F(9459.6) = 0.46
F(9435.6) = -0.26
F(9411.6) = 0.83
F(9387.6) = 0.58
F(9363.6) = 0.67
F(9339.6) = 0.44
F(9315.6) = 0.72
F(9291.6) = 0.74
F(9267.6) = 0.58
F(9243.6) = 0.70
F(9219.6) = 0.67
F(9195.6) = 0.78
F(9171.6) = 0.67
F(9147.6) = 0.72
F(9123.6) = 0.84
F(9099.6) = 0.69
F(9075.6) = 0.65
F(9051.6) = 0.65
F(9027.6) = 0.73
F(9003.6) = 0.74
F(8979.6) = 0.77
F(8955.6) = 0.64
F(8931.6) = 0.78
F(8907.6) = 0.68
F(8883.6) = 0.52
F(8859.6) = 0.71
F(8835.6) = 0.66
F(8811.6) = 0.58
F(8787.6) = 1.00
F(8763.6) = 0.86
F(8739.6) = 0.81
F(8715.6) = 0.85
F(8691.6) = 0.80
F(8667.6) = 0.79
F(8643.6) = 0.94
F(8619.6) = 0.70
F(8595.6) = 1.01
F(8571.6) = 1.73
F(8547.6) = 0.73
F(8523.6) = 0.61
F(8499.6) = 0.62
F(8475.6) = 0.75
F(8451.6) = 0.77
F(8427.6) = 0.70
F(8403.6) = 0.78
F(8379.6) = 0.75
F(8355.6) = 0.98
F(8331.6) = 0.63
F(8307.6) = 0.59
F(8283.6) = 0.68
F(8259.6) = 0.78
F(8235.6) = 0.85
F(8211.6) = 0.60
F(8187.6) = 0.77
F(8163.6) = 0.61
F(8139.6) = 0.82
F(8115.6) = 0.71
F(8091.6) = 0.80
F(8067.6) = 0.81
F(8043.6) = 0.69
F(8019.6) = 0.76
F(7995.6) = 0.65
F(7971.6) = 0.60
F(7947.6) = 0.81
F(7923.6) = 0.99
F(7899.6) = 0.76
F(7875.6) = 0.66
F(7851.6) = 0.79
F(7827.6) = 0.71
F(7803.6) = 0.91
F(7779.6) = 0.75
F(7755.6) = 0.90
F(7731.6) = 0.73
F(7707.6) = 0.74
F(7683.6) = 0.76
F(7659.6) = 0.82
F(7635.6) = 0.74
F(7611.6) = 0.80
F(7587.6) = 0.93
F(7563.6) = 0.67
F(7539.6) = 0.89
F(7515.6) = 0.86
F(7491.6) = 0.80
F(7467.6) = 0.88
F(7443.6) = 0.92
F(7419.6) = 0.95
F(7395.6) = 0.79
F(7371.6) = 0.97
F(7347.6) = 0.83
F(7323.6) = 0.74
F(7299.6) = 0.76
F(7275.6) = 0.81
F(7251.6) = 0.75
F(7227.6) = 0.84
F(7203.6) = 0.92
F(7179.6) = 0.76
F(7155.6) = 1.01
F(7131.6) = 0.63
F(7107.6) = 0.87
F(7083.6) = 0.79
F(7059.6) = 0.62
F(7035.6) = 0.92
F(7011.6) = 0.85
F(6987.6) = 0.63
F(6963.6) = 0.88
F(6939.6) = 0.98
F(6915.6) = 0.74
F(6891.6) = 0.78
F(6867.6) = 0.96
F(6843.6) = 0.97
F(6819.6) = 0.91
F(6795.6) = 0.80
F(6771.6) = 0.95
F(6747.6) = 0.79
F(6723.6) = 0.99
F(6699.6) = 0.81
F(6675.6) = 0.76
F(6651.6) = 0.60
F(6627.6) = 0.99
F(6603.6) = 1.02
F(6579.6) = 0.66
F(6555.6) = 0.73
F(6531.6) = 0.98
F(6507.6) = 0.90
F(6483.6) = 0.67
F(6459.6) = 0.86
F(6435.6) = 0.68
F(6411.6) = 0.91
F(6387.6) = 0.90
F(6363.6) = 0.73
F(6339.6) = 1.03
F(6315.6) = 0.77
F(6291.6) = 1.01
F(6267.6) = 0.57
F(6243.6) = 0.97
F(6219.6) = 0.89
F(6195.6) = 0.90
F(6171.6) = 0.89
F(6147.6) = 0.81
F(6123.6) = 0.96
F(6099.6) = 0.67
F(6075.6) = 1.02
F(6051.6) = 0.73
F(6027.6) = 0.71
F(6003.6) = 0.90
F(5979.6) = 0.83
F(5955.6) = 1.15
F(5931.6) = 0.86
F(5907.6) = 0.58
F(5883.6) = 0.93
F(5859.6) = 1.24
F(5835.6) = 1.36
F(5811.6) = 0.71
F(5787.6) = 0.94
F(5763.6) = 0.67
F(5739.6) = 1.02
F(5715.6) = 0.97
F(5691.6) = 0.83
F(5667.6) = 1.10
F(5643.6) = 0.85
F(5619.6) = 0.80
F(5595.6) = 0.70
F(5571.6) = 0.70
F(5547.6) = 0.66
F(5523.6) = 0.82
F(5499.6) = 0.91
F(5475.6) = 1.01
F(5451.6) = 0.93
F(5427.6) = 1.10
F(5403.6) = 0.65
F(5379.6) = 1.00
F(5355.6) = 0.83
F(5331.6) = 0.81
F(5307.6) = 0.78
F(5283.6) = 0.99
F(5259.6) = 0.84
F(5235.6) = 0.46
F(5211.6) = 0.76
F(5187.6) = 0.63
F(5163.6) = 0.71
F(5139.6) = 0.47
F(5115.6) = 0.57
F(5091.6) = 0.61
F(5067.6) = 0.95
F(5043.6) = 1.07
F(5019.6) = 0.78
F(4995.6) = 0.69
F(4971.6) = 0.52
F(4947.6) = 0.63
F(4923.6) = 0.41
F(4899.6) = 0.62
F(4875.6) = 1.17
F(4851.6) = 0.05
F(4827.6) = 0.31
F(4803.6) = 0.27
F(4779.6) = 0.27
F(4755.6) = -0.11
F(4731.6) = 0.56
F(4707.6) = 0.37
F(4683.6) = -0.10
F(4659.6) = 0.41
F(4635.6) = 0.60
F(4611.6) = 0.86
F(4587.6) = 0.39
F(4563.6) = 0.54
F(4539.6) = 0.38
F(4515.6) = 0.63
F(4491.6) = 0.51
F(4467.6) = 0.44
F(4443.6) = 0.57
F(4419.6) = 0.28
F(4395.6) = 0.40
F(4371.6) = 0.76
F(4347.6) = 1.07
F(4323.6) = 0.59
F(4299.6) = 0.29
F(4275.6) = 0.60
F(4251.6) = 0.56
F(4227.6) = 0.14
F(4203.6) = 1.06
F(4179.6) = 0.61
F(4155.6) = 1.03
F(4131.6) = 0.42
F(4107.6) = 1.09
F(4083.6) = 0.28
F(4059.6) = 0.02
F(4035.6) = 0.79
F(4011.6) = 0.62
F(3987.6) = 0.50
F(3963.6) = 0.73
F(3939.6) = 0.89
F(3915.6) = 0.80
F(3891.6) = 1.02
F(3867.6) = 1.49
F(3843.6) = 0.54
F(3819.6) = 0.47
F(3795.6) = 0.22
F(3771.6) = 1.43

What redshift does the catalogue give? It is 0.31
